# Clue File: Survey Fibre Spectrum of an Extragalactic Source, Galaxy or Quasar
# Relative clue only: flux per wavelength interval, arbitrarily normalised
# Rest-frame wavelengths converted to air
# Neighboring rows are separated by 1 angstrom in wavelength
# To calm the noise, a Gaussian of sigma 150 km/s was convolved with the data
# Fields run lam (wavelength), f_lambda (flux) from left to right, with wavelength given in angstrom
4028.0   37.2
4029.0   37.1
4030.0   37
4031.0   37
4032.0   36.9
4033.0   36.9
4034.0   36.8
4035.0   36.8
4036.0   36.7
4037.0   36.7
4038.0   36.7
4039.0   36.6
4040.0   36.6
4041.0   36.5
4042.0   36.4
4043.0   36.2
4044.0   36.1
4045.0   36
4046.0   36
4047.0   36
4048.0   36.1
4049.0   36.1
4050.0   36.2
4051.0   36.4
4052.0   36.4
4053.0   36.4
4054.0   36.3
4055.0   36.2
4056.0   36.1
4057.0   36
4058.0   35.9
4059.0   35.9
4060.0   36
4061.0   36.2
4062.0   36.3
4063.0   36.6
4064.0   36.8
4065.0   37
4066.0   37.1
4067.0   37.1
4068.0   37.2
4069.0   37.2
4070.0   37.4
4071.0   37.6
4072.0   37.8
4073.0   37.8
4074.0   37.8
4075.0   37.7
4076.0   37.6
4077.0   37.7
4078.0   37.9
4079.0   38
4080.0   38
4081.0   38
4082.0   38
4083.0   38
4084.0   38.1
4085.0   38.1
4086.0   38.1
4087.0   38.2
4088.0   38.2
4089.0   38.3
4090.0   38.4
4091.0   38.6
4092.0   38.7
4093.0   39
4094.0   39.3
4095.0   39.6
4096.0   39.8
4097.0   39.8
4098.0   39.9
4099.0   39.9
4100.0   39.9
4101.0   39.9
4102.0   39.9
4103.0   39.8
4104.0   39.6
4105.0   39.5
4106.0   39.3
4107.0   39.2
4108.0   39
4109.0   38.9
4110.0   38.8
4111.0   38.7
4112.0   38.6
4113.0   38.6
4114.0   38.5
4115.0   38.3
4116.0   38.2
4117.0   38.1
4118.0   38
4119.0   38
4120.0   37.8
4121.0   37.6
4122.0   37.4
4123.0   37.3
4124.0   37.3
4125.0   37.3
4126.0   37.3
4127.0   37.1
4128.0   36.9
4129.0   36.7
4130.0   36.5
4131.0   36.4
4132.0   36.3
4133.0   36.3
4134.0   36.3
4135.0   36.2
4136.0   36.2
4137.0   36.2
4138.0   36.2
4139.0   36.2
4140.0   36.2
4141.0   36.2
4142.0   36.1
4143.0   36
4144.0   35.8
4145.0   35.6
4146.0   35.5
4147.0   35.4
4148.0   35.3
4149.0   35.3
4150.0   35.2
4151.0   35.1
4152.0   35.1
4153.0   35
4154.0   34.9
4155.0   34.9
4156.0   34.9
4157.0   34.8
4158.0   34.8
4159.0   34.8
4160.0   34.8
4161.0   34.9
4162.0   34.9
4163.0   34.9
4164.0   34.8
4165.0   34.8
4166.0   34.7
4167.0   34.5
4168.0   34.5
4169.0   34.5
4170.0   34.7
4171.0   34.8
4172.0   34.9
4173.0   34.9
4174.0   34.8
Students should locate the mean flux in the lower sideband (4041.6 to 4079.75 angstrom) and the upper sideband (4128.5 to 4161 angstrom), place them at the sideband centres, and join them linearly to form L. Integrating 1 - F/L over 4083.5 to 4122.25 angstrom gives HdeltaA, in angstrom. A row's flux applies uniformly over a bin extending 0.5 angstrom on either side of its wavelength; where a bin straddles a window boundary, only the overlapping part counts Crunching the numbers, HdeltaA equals -2.8 angstrom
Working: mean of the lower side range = 36.7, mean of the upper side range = 35.7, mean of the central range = 38.8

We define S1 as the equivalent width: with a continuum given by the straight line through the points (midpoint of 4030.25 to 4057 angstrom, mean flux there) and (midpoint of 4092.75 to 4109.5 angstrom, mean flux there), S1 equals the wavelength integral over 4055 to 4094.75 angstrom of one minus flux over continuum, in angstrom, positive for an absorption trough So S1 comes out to 0.6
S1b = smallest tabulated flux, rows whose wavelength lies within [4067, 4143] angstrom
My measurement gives 36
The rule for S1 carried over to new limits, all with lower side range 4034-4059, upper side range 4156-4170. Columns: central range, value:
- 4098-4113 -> -1.6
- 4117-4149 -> -1.3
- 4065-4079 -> -0.6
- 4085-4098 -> -1.1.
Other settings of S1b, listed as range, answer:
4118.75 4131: 36.4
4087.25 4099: 38.2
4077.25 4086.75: 37.9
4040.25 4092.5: 35.9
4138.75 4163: 34.8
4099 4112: 38.6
